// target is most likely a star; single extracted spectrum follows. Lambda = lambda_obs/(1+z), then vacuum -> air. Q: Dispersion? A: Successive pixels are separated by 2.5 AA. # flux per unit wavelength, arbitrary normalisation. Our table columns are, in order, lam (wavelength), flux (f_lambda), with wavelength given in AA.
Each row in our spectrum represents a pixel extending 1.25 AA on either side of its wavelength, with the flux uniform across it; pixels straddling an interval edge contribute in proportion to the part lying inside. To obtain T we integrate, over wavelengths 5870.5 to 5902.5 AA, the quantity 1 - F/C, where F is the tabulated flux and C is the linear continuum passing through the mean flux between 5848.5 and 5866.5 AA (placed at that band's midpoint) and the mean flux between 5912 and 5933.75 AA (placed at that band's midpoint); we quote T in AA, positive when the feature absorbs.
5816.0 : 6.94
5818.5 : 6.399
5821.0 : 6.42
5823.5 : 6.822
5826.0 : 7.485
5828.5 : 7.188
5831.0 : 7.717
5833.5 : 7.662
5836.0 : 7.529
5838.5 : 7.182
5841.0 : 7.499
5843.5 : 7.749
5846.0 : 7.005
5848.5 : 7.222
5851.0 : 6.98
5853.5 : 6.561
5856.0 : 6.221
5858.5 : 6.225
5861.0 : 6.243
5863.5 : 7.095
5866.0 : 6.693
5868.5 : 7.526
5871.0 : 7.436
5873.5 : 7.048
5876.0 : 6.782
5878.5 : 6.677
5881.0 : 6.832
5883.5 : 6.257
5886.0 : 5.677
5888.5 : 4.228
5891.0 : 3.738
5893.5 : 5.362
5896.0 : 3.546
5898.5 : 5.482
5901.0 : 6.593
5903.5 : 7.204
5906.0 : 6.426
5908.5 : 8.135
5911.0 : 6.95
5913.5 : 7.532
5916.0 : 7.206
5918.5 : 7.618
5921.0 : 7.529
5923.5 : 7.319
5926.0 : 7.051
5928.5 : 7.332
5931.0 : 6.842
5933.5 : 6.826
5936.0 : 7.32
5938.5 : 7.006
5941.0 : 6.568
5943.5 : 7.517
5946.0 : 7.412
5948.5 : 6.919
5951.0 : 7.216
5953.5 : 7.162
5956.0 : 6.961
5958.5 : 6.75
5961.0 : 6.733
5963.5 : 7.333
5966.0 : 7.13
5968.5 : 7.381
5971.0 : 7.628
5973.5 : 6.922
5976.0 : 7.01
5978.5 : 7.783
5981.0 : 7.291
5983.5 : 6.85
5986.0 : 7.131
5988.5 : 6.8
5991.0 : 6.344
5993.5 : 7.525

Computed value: 5.1 AA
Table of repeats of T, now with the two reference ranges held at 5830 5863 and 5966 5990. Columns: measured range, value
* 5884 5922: 4.8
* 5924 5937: 0.1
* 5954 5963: 0.4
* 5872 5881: 0.3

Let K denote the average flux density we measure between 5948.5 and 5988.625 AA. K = 7.13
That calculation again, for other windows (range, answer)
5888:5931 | 6.48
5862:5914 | 6.33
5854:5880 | 6.79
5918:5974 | 7.15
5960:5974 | 7.21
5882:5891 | 5.2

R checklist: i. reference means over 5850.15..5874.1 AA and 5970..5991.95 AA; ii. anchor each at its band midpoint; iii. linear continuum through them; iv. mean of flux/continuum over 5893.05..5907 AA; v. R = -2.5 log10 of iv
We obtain 0.190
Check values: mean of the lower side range 6.79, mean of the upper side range 7.09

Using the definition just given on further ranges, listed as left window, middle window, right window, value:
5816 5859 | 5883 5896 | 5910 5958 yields 0.42 mag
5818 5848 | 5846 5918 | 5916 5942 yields 0.12 mag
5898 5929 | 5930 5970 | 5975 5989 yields 0.01 mag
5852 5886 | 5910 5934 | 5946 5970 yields -0.05 mag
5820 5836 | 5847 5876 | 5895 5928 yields 0.04 mag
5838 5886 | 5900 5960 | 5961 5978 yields -0.01 mag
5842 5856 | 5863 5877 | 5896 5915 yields -0.03 mag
